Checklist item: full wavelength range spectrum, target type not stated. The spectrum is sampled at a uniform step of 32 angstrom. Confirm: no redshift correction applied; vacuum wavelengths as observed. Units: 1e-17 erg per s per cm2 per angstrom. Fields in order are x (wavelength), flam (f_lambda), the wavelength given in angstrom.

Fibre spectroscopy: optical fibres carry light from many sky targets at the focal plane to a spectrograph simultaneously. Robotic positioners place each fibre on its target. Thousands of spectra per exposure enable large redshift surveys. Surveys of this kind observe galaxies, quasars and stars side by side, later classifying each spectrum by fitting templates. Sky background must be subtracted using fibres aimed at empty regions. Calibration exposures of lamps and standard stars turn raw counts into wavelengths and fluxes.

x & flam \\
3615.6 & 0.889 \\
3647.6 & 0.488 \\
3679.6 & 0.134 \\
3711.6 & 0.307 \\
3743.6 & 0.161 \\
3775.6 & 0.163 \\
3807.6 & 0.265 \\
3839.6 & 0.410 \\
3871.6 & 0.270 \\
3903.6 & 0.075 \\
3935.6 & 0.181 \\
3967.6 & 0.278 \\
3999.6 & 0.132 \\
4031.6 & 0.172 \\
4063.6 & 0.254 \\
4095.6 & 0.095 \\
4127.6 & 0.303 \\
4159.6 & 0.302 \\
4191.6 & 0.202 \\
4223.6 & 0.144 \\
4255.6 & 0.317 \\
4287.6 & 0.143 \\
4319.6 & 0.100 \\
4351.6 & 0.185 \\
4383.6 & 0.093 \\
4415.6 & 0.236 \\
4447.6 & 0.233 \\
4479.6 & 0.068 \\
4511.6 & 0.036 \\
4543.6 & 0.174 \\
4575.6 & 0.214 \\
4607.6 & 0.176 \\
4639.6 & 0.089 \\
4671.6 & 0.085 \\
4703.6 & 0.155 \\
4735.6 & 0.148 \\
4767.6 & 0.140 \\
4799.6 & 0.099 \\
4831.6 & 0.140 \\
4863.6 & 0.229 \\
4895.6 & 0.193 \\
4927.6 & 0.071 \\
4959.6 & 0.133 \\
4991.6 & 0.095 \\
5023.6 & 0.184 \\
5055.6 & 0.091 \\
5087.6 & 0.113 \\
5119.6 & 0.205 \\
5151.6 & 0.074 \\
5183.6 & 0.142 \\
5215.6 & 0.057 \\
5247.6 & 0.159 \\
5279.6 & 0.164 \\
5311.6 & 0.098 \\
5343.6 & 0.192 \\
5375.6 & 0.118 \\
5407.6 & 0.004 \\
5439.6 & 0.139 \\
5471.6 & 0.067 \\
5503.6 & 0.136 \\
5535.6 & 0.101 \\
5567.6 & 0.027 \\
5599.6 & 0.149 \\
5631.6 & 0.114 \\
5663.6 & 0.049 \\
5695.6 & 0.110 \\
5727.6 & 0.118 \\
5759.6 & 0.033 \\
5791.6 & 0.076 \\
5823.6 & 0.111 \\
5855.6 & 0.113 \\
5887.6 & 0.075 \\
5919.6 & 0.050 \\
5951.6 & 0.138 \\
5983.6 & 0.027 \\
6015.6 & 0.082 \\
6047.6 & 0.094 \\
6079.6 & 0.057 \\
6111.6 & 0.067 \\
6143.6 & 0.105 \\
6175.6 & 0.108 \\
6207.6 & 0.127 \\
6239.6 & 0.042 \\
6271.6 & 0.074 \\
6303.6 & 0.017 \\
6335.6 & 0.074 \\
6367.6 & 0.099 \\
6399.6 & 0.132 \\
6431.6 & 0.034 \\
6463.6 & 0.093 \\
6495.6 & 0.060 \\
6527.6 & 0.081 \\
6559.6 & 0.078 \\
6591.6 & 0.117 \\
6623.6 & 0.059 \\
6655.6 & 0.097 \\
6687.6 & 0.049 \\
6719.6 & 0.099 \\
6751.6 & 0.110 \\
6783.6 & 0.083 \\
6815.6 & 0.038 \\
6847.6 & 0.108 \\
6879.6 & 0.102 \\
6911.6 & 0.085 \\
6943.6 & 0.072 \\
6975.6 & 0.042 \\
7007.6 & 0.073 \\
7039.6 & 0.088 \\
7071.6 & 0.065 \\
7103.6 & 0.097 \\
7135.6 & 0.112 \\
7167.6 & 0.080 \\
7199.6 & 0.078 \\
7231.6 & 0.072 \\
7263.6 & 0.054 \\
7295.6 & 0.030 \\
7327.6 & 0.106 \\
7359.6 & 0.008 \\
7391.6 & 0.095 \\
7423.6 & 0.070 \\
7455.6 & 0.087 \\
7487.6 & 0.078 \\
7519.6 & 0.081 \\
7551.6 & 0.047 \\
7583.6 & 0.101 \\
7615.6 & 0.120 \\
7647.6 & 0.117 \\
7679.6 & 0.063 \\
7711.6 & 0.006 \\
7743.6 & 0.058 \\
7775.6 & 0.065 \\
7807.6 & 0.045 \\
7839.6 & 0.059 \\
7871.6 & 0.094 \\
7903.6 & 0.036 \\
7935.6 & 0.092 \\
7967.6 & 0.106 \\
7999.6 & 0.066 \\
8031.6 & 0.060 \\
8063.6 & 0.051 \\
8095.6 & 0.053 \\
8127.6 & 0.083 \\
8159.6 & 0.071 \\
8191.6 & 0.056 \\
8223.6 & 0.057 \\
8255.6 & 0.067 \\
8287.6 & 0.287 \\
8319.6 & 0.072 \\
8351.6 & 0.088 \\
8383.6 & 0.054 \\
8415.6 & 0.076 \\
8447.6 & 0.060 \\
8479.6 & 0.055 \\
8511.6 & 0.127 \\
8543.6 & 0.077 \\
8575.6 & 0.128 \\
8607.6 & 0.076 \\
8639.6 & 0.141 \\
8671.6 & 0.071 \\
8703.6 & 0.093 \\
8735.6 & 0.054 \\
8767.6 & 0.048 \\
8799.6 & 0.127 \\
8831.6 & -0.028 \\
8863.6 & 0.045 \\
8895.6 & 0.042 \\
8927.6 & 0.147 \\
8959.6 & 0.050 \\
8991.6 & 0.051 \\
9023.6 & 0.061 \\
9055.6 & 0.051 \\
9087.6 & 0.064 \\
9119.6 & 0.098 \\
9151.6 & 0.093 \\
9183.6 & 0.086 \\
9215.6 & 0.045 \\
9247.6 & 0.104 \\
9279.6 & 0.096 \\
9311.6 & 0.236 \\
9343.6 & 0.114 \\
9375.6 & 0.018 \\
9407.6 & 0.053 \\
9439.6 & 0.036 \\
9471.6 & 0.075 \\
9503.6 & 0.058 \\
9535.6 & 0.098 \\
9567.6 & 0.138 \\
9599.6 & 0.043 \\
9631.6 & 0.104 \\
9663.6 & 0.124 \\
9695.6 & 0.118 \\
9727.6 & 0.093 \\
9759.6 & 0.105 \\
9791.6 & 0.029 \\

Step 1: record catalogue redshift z 1.22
